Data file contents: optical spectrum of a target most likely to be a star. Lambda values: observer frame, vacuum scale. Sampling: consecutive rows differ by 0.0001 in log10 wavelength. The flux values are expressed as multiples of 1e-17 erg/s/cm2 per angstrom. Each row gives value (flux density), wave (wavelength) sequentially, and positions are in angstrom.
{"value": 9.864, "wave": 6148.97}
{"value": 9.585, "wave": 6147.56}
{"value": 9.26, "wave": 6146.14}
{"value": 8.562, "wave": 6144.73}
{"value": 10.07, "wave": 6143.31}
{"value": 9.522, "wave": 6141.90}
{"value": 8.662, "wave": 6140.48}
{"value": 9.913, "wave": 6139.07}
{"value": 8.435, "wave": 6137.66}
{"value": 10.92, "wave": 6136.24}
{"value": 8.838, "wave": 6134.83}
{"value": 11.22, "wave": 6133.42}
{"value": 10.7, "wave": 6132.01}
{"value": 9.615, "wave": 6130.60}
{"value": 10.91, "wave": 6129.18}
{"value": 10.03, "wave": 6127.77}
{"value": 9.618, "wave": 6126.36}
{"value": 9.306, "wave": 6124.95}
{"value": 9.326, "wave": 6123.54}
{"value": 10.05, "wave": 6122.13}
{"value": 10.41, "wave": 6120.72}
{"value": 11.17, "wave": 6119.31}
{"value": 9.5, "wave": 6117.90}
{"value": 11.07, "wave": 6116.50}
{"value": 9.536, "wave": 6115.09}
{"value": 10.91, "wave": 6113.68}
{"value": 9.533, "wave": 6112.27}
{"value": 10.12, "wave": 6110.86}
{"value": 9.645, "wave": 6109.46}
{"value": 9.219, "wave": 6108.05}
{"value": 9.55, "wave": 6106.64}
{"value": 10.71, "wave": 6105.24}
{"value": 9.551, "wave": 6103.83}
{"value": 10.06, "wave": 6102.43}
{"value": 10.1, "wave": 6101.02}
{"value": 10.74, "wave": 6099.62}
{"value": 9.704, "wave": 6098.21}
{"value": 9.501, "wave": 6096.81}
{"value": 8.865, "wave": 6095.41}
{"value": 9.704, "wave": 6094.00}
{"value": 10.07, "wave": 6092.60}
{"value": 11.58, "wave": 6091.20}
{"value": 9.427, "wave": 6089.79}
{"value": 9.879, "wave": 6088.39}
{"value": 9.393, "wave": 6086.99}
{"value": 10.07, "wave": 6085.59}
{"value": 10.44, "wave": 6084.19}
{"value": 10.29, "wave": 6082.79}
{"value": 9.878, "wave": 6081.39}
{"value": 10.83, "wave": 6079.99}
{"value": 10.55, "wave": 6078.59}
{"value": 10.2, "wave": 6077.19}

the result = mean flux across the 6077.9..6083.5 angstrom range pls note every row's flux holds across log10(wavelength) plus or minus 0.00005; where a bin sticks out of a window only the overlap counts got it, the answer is 10.4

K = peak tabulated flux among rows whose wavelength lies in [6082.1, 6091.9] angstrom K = 11.58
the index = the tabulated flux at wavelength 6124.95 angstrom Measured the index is 9.306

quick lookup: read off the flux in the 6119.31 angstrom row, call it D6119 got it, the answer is 11.17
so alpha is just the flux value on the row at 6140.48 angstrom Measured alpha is 8.662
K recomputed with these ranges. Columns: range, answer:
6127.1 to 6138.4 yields 11.22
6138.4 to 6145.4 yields 10.07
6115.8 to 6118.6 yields 11.07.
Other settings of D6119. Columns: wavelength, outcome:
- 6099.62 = 10.74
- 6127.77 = 10.03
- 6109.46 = 9.645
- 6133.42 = 11.22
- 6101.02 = 10.1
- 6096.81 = 9.501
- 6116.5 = 11.07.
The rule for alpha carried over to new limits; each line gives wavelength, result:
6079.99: 10.83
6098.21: 9.704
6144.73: 8.562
